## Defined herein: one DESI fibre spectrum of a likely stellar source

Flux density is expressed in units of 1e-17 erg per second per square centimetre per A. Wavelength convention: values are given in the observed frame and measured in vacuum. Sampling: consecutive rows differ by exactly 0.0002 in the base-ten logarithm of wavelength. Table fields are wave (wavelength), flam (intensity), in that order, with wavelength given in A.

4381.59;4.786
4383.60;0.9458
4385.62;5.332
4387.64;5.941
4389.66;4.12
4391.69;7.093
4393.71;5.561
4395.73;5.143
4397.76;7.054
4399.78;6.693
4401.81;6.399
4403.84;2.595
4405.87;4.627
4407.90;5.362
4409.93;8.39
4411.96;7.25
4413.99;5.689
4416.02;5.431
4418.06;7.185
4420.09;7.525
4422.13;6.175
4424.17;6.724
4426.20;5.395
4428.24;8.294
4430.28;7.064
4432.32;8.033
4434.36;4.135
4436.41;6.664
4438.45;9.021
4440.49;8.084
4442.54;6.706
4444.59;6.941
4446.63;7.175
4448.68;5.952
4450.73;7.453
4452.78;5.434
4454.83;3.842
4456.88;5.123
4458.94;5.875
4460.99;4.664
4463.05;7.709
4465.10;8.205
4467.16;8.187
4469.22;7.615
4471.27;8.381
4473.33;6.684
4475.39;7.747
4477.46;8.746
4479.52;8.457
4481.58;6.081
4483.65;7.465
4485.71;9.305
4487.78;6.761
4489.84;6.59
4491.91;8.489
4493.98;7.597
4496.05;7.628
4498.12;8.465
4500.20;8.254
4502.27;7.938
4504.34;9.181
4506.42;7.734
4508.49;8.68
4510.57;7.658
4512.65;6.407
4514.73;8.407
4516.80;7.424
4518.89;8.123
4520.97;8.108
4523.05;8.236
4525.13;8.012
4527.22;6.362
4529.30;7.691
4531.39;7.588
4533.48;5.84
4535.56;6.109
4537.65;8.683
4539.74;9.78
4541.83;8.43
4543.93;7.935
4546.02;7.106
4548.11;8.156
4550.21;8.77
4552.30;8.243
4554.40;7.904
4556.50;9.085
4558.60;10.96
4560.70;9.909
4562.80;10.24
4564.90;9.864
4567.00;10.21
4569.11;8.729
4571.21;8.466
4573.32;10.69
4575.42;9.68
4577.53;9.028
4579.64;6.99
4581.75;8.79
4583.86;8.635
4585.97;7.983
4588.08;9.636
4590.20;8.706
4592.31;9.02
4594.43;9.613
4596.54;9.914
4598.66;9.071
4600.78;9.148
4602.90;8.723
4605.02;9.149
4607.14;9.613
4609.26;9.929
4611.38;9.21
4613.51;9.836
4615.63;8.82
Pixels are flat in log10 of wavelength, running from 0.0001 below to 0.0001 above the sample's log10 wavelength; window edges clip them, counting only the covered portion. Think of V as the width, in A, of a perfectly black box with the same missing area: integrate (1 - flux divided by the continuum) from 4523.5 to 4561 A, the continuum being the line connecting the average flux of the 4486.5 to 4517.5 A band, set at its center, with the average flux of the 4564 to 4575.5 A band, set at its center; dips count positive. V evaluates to 3.32 A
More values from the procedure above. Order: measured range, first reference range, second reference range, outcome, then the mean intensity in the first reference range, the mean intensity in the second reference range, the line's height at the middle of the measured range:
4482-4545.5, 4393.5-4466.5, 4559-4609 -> 1.0 A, 6.4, 9.24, 7.94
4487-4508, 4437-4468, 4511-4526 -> -1.2 A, 6.68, 7.81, 7.45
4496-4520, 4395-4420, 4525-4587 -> -0.9 A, 6.05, 8.54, 7.73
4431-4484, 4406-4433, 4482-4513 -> 2.6 A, 6.72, 7.87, 7.28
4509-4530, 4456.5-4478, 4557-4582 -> 1.7 A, 7.2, 9.48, 8.36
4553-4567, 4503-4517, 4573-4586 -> -1.8 A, 7.96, 8.79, 8.56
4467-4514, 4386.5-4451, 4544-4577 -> -0.1 A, 6.42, 9.16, 7.81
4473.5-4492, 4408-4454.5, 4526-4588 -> -0.4 A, 6.78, 8.56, 7.51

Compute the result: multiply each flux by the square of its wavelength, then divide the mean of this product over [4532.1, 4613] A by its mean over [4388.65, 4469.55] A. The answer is 1.48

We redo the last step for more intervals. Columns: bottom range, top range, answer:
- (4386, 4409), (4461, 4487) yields 1.45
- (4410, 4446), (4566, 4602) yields 1.41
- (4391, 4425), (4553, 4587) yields 1.60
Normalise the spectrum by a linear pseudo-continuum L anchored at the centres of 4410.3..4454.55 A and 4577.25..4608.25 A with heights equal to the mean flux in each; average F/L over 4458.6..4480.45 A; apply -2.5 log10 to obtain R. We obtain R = -0.04 mag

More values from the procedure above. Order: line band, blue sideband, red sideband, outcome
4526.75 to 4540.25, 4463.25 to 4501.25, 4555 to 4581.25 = 0.188 mag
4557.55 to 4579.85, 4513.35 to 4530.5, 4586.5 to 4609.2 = -0.112 mag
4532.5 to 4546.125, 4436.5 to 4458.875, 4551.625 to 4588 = 0.102 mag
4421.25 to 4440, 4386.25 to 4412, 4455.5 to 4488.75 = -0.071 mag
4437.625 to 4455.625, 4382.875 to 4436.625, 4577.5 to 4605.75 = -0.032 mag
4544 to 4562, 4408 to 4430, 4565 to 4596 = -0.009 mag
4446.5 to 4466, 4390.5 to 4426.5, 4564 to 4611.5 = 0.144 mag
